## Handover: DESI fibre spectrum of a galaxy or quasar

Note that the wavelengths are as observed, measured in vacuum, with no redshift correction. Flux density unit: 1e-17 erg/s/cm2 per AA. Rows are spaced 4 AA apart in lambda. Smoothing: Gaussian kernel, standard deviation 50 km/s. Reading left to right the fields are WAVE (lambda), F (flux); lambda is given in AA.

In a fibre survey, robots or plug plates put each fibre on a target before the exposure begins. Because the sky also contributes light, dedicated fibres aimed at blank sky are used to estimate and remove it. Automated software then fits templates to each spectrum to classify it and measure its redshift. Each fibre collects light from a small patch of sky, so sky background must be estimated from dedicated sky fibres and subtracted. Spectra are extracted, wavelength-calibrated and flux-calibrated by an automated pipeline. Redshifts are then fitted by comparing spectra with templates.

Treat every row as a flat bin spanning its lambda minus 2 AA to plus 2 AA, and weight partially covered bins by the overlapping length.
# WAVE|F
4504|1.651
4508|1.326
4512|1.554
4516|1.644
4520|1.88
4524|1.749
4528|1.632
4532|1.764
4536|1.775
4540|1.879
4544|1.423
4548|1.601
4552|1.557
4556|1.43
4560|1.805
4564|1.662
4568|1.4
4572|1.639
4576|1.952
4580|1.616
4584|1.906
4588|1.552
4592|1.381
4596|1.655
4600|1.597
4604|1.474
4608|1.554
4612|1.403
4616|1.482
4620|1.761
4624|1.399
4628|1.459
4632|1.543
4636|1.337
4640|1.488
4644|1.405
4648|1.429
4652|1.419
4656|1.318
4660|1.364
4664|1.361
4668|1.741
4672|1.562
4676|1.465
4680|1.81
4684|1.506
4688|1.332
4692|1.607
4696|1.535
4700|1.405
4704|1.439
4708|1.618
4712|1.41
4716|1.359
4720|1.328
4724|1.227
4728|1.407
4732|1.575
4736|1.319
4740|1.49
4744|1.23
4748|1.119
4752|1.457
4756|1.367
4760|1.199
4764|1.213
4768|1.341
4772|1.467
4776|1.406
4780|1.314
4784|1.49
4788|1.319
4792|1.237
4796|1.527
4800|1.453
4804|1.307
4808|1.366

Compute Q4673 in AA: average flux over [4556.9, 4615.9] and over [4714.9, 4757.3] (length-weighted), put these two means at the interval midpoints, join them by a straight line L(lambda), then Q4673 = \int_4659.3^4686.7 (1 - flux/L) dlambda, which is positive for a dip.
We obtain -1.7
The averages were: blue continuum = 1.61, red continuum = 1.35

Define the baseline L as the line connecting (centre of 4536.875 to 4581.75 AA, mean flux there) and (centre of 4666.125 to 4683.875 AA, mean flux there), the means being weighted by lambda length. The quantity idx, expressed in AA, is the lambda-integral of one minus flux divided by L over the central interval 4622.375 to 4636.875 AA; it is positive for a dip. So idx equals 1.7 AA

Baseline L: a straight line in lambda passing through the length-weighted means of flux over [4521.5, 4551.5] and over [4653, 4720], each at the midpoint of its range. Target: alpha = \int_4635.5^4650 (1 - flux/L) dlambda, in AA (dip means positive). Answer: 1.13 AA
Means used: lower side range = 1.69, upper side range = 1.48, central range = 1.42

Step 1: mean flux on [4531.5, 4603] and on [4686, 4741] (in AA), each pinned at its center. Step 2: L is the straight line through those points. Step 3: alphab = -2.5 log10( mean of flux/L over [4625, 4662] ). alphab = 0.08 mag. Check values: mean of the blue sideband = 1.64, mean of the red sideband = 1.43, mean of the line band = 1.42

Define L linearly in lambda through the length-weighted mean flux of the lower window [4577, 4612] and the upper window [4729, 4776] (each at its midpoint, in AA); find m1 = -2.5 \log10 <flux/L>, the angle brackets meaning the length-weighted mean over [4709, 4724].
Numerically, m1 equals 0.03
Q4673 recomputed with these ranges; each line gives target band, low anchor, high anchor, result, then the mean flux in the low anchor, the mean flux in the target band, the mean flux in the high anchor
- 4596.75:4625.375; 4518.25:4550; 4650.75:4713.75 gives 1.2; 1.71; 1.53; 1.49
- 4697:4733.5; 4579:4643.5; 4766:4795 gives 0.4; 1.53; 1.42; 1.37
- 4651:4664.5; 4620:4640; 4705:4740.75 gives 0.9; 1.47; 1.36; 1.41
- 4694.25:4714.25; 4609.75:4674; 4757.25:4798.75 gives -0.9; 1.47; 1.48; 1.35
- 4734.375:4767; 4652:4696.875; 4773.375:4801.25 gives 2.9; 1.5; 1.3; 1.39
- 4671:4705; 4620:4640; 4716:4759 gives -2.7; 1.47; 1.52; 1.35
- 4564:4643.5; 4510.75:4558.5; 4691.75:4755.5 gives 0.5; 1.66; 1.56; 1.4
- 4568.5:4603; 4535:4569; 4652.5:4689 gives -1.4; 1.62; 1.65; 1.5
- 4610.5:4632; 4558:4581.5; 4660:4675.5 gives 1.2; 1.68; 1.51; 1.52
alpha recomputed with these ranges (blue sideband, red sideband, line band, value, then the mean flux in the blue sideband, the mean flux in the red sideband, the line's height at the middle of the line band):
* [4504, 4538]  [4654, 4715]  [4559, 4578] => -0.82 AA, 1.66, 1.5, 1.62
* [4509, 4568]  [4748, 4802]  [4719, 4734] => 0.33 AA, 1.65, 1.36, 1.42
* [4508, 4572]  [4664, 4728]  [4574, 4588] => -1.64 AA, 1.64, 1.48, 1.6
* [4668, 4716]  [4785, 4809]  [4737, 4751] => 1.48 AA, 1.52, 1.37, 1.45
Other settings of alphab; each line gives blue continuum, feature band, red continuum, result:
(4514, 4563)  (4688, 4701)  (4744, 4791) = -0.04 mag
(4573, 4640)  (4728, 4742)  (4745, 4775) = -0.08 mag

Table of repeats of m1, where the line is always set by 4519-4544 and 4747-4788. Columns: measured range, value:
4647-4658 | 0.11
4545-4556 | 0.12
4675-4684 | -0.09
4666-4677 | -0.07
